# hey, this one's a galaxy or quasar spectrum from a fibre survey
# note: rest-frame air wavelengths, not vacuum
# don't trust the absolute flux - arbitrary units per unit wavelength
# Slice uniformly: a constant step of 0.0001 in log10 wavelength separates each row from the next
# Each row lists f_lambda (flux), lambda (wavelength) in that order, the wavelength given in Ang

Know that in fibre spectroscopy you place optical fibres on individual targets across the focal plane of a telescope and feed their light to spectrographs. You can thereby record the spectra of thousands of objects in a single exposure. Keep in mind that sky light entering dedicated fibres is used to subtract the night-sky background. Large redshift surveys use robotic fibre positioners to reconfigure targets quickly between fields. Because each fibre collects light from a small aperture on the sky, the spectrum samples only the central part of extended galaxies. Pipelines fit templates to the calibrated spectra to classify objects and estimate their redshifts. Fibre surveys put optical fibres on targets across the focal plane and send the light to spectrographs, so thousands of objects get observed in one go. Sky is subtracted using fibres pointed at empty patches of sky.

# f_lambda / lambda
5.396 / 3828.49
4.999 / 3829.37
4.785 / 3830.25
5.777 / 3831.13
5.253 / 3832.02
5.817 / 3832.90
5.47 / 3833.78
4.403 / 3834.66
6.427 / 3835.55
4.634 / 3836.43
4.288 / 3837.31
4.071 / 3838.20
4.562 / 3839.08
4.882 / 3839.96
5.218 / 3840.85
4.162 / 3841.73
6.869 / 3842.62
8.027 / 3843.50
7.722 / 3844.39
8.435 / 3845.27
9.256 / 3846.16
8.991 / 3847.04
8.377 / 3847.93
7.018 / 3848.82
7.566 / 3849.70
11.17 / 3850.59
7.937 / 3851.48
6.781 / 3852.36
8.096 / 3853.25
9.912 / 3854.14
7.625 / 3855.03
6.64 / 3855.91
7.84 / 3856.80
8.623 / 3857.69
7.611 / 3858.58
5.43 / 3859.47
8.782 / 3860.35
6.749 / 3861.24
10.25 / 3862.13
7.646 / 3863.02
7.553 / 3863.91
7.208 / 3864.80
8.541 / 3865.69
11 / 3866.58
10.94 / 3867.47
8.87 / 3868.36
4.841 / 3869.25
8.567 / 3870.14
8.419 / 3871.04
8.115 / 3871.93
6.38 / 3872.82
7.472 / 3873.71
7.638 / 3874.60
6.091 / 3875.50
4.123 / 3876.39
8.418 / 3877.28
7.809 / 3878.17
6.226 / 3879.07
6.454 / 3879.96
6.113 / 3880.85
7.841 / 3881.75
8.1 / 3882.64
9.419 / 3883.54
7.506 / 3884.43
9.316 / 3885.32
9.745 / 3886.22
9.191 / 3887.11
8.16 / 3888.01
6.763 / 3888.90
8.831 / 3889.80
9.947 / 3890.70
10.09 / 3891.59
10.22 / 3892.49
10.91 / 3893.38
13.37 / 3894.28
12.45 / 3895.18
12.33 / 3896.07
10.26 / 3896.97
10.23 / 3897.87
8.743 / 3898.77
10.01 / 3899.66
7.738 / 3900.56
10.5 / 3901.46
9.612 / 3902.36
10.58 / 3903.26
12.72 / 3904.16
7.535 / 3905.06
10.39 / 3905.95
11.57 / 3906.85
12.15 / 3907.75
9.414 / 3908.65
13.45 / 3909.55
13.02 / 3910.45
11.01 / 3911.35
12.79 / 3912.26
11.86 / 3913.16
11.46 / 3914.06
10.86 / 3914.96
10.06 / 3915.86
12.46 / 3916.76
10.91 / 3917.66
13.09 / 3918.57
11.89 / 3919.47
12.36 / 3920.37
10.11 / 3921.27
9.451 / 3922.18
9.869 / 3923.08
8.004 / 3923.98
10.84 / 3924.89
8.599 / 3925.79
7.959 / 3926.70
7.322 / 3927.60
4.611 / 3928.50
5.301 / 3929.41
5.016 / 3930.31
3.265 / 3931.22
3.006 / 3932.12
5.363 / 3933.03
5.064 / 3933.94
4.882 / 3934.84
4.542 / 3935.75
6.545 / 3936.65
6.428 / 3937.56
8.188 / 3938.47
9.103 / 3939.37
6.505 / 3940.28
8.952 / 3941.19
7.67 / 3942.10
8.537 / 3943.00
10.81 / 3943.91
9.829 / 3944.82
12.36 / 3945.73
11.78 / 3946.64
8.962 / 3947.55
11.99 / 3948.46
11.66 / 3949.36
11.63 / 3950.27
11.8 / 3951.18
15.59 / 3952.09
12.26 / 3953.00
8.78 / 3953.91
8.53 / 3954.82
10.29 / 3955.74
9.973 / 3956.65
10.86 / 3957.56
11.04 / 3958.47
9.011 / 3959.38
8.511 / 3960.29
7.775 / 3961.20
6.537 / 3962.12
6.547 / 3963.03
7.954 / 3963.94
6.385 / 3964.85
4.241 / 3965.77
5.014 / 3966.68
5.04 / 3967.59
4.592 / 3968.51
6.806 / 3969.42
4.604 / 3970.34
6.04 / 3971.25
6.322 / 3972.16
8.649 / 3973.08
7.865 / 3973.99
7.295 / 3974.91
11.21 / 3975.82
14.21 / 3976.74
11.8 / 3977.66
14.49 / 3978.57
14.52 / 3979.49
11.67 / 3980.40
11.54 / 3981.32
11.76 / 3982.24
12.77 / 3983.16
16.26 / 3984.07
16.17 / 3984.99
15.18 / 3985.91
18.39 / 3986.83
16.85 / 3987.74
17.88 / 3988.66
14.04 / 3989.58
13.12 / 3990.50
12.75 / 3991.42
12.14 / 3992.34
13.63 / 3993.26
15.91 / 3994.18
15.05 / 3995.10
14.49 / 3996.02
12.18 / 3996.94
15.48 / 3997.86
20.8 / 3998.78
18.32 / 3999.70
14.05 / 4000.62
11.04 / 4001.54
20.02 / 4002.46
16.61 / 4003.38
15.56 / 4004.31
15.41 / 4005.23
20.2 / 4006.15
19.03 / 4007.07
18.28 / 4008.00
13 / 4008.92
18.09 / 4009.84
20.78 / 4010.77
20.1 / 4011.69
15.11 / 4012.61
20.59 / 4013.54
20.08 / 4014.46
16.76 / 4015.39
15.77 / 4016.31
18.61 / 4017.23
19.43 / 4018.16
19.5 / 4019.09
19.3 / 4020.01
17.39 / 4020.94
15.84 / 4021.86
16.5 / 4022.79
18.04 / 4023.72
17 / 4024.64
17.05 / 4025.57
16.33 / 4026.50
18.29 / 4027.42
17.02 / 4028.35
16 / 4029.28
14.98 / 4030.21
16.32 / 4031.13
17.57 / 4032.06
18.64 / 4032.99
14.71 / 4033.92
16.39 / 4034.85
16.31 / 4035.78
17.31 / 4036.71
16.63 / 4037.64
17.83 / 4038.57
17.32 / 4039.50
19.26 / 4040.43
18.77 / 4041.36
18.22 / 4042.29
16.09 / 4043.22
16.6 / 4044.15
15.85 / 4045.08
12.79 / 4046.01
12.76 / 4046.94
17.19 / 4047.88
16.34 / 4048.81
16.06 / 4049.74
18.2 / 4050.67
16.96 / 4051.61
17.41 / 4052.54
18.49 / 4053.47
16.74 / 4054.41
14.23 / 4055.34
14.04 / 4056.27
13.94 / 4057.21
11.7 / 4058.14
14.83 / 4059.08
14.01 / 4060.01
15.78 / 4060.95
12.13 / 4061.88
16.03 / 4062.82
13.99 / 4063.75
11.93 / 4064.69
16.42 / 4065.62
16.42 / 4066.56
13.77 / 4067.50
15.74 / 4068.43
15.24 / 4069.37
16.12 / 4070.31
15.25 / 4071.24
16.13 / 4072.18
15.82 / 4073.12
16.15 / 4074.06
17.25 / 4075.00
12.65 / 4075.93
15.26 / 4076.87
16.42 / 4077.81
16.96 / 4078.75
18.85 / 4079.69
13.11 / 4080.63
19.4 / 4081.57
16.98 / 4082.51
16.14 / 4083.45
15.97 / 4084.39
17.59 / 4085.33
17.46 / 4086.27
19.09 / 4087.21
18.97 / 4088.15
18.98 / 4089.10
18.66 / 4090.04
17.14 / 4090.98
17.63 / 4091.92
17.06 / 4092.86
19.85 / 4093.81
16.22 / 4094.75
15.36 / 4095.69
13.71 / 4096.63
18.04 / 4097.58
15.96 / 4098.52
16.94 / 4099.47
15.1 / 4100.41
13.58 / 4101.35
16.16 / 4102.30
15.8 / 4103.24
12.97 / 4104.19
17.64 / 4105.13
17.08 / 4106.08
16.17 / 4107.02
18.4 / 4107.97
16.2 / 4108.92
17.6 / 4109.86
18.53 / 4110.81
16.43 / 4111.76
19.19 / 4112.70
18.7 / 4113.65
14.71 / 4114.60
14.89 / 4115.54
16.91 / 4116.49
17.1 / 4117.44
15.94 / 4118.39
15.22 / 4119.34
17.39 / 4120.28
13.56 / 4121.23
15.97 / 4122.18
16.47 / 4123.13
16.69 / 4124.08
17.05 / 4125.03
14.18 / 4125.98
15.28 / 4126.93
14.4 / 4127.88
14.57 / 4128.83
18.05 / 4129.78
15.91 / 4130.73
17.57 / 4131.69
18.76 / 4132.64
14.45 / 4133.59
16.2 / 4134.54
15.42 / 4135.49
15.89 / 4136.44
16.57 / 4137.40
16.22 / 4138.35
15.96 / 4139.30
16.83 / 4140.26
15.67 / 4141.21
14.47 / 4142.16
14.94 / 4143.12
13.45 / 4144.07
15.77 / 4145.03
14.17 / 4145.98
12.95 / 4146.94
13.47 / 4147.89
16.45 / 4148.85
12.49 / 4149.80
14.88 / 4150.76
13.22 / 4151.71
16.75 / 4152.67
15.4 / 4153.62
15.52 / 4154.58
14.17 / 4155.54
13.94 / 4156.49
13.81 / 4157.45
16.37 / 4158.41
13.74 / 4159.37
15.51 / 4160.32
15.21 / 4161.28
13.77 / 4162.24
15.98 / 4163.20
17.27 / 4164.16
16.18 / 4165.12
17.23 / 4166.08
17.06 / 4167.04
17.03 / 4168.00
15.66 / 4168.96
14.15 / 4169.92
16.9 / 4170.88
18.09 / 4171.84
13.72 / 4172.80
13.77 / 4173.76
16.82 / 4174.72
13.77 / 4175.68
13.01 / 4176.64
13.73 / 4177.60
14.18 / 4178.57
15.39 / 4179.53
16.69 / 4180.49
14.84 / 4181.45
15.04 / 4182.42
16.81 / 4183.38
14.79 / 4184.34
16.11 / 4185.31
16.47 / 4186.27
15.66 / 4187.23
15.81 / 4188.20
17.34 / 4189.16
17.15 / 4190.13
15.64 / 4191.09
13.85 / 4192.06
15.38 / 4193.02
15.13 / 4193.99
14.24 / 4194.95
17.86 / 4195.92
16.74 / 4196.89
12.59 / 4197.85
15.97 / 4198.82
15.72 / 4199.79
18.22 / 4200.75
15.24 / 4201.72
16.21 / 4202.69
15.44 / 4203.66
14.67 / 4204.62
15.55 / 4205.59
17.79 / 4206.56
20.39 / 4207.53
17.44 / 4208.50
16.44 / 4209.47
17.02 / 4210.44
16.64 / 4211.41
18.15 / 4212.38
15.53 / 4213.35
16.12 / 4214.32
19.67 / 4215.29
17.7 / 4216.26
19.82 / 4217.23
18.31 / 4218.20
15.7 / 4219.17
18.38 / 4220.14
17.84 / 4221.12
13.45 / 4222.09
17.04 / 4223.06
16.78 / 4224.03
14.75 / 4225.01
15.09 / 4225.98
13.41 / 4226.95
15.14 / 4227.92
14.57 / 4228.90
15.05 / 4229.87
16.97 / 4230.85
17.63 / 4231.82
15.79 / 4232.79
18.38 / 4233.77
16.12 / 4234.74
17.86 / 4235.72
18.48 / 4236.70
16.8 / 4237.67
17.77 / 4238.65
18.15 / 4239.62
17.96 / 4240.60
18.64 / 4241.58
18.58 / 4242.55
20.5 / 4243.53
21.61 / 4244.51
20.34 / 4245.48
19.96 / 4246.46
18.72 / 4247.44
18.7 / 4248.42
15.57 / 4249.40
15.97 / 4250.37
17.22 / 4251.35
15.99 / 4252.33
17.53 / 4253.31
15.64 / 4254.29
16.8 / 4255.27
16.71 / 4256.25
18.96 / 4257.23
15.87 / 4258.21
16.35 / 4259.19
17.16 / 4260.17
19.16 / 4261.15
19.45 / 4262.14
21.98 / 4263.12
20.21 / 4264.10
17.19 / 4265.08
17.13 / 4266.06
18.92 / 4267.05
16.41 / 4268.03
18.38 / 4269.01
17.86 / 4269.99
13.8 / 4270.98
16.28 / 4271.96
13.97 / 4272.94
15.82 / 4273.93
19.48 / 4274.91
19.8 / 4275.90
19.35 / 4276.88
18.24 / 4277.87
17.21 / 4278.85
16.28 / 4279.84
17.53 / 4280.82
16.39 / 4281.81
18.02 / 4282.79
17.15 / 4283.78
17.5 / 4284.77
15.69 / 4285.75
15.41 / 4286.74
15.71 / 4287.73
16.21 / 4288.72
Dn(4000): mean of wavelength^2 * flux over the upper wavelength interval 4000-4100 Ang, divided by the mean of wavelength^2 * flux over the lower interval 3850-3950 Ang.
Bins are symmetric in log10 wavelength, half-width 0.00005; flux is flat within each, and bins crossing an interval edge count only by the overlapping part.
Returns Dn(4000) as 2.0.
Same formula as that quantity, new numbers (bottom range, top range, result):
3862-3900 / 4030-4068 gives 2.00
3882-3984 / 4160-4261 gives 2.02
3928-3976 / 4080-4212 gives 2.21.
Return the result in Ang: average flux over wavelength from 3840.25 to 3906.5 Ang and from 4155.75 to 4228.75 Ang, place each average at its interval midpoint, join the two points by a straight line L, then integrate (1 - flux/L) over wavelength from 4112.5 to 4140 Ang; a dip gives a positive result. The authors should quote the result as -3.4 Ang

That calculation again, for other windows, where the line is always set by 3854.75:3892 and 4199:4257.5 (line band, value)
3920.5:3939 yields 5.0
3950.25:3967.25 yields 1.9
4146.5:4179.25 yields 0.8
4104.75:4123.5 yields -3.4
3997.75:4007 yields -4.6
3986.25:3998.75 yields -4.5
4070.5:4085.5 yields -3.4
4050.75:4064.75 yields -2.5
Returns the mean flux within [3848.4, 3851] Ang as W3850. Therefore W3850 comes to 8.58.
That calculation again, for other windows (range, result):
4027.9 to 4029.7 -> 16.5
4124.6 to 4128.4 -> 15.2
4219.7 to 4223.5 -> 16.6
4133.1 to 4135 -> 15.4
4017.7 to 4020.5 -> 19.4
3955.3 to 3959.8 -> 10.3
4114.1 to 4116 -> 14.9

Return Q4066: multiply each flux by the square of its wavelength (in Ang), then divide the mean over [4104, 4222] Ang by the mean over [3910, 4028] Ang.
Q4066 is 1.46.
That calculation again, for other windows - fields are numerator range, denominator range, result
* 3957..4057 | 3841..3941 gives 1.79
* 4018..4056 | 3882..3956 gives 1.87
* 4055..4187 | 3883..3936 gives 1.85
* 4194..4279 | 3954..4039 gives 1.38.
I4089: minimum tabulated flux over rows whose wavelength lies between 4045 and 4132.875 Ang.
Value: 11.7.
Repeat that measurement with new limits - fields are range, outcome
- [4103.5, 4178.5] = 12.49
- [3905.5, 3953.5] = 3.006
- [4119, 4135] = 13.56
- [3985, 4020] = 11.04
